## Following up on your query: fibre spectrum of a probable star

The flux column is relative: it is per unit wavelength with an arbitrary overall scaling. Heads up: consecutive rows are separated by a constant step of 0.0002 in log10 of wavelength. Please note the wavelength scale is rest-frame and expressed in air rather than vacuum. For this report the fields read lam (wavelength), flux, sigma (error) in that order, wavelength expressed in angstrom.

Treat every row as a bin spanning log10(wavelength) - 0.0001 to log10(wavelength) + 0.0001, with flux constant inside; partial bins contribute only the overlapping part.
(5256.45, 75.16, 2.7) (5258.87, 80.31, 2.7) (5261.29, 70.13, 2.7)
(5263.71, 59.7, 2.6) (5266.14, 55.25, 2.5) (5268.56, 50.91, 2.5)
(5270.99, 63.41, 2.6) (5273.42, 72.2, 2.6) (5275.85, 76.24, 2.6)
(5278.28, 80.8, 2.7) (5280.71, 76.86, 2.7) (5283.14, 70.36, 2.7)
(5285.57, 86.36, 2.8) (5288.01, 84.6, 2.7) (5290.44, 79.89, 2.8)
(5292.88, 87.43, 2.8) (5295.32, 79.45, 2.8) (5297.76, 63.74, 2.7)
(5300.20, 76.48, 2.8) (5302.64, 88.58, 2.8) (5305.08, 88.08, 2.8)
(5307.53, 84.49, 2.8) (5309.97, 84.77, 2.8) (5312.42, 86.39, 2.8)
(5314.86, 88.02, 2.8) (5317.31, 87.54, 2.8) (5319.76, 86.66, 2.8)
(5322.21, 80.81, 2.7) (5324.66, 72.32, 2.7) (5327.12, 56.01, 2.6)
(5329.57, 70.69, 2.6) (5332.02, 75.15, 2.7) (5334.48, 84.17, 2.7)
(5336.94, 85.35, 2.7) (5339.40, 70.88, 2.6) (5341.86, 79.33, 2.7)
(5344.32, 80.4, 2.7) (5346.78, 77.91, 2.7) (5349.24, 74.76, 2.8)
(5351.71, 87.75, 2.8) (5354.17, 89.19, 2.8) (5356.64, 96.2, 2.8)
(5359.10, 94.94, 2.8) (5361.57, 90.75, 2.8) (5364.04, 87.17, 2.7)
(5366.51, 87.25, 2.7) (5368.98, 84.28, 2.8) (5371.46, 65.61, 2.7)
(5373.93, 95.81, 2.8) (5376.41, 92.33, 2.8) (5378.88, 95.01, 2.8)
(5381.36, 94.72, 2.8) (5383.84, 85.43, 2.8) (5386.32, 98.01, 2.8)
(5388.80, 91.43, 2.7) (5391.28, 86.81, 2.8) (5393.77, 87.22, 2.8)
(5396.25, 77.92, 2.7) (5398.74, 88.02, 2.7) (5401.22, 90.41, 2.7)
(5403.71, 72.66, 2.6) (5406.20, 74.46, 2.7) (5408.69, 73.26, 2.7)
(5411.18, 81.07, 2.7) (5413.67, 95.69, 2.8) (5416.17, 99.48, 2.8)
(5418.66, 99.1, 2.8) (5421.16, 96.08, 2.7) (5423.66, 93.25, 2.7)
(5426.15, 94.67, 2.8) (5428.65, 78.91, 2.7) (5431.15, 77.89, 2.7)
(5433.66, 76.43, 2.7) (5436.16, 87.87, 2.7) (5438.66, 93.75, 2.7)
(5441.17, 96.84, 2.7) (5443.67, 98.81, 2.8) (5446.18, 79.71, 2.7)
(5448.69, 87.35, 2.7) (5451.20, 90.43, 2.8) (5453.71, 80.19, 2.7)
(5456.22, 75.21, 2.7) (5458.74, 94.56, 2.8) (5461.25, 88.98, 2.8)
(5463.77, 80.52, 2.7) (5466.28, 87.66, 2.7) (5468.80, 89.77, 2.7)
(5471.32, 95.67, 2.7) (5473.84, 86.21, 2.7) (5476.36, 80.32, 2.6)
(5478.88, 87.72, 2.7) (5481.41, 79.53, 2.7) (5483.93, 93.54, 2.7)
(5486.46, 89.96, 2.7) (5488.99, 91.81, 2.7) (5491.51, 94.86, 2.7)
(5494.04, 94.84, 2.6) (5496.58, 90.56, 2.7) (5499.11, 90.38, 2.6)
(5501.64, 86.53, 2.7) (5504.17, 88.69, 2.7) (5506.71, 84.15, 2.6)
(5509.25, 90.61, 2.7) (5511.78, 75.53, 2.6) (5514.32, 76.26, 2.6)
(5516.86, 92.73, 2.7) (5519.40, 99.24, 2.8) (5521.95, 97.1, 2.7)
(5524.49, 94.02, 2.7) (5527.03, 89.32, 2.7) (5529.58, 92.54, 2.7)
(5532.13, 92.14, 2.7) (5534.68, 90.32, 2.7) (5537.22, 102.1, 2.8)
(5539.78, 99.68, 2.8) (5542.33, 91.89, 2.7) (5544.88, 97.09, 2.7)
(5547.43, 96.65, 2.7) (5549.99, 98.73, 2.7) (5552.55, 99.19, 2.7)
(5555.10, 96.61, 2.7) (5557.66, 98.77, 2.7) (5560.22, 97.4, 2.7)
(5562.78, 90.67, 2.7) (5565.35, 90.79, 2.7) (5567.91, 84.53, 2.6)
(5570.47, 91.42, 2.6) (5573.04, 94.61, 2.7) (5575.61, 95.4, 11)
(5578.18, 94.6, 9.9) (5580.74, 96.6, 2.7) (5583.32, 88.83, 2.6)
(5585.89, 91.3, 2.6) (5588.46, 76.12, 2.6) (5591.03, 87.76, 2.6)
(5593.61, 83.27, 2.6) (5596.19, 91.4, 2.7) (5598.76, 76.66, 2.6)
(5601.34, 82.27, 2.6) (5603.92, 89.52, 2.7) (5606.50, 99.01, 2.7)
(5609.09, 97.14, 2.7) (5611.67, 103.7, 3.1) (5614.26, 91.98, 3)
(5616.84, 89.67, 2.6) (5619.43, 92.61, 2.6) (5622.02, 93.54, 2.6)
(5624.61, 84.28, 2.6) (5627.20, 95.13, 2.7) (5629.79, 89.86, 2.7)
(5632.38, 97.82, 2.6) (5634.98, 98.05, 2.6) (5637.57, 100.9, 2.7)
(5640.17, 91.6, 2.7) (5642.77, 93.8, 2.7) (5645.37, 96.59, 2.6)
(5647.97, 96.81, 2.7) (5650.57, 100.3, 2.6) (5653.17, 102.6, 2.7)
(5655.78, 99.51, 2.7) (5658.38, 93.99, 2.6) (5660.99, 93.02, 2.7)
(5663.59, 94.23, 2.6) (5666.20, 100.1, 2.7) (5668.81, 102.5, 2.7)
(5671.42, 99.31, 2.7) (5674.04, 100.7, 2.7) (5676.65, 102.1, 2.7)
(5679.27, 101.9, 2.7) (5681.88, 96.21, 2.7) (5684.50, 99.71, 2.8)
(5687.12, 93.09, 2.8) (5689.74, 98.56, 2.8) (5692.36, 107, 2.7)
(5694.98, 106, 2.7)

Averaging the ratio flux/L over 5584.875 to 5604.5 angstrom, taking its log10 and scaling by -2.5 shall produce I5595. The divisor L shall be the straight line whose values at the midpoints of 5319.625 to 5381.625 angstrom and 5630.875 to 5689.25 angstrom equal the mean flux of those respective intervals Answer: 0.12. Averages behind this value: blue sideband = 82.7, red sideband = 97.9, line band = 84.6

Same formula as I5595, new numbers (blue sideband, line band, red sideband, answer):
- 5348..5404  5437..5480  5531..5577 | 0.04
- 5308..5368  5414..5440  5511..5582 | -0.04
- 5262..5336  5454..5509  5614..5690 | -0.02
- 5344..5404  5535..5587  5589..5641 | -0.05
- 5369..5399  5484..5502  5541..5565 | 0.02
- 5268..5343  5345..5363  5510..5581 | -0.08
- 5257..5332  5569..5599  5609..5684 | 0.04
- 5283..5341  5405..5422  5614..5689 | -0.04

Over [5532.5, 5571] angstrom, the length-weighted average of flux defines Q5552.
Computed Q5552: 95.1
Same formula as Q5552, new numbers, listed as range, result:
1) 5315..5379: 82.5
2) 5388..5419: 85.5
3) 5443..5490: 87.1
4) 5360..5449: 87.7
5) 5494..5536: 89.6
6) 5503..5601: 91.4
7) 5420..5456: 87.6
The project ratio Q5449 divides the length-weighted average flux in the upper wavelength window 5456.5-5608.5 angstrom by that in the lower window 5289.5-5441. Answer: 1.07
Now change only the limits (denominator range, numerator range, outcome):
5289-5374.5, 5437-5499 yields 1.08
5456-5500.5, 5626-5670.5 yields 1.09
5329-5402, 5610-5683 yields 1.13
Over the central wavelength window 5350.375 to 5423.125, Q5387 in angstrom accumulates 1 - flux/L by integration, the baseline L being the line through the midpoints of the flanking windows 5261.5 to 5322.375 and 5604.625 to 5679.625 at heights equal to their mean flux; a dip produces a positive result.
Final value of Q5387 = -5.0 angstrom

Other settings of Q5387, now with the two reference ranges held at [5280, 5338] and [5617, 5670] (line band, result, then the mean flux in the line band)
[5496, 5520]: 0.64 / 87.1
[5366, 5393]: -1.73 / 88.8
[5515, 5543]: -1.21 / 94.3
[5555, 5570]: -0.13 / 92.8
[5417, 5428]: -1.23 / 95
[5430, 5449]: -0.25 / 87.4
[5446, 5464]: 0.38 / 85.1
